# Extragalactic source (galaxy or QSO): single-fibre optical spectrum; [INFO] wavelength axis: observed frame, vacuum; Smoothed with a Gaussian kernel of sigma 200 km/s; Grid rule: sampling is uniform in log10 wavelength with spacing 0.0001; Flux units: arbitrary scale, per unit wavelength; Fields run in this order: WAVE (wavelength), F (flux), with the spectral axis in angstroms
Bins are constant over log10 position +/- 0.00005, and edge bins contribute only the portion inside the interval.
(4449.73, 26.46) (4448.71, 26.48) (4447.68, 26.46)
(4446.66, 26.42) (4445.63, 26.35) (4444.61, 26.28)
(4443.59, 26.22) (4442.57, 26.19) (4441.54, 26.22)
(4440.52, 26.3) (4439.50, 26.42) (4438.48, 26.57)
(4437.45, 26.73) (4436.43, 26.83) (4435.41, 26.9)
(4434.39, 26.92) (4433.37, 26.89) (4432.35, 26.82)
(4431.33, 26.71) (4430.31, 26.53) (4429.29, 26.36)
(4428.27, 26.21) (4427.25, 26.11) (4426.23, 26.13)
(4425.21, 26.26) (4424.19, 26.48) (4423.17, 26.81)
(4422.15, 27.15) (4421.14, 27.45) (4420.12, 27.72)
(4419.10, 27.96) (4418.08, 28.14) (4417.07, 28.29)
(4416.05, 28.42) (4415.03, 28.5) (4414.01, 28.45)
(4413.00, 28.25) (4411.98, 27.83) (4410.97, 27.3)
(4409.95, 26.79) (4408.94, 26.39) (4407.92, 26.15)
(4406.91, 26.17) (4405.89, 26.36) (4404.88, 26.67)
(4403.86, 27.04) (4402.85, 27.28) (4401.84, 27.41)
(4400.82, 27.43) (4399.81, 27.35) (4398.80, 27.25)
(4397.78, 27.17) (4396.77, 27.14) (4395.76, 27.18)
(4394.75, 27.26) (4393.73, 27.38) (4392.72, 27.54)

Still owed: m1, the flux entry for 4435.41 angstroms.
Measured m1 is 26.9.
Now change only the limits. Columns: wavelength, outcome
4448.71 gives 26.48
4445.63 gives 26.35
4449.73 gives 26.46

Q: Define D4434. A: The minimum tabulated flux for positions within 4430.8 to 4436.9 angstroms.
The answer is 26.71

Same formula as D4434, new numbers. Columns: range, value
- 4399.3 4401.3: 27.35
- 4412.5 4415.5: 28.25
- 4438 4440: 26.42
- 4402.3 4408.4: 26.15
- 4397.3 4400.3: 27.17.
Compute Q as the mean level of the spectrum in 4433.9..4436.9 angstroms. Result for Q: 26.9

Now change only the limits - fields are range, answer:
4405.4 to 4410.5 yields 26.4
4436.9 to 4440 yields 26.5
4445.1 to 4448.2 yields 26.4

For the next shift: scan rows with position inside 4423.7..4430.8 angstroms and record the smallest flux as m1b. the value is 26.11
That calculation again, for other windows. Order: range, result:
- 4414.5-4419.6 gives 27.96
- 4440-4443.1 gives 26.19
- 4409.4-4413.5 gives 26.79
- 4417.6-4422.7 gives 27.15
